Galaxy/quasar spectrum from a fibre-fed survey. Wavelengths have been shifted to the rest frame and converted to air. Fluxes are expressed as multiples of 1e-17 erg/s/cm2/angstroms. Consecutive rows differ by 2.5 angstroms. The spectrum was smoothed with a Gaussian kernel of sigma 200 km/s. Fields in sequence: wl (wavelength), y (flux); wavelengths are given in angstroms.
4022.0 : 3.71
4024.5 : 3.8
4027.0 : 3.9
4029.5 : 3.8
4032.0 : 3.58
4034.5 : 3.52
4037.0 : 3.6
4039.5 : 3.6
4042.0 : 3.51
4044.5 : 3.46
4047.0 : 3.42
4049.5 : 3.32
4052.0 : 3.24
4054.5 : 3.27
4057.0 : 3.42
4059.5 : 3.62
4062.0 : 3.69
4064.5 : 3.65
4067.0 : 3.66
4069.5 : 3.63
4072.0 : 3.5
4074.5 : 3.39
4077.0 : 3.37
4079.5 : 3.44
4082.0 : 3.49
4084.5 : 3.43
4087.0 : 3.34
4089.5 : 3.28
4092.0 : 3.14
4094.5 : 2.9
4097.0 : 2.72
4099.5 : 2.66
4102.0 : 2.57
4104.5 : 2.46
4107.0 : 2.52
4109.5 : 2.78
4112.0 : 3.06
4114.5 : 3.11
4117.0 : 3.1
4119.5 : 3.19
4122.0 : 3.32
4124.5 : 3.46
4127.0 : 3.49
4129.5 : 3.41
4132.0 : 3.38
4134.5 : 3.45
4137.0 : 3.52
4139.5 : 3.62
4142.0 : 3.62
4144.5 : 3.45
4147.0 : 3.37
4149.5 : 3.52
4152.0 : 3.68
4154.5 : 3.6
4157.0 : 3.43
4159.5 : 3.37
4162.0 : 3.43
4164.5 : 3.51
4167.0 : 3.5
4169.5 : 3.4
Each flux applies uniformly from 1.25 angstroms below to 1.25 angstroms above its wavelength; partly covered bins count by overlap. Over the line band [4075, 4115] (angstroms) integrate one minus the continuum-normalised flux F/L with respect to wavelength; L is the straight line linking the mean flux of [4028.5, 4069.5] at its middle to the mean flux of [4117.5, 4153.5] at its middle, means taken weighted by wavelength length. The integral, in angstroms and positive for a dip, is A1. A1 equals 5.4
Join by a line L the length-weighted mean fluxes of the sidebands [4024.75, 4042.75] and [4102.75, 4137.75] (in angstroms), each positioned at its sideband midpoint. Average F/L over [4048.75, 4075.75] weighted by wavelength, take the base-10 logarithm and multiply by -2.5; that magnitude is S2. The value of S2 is -0.002 mag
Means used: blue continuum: 3.66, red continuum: 3.15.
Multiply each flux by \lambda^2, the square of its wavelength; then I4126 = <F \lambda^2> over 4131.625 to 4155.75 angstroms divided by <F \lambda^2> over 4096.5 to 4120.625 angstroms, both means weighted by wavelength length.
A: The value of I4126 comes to 1.3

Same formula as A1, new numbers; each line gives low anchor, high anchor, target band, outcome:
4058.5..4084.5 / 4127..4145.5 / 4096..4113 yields 4.06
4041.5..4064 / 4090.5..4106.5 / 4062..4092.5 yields -3.93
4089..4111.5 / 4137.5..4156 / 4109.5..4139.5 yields -1.21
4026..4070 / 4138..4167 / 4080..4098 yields 1.68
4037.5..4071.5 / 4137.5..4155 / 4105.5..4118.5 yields 2.28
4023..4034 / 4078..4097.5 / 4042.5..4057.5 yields 0.87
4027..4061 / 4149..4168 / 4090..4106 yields 3.39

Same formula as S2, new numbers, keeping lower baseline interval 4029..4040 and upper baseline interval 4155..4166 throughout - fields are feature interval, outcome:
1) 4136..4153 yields -0.022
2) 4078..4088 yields 0.038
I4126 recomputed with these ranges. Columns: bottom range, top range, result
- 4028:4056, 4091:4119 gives 0.84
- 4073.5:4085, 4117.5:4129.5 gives 1.00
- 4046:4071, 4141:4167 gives 1.05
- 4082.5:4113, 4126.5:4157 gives 1.23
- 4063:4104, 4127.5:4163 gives 1.11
